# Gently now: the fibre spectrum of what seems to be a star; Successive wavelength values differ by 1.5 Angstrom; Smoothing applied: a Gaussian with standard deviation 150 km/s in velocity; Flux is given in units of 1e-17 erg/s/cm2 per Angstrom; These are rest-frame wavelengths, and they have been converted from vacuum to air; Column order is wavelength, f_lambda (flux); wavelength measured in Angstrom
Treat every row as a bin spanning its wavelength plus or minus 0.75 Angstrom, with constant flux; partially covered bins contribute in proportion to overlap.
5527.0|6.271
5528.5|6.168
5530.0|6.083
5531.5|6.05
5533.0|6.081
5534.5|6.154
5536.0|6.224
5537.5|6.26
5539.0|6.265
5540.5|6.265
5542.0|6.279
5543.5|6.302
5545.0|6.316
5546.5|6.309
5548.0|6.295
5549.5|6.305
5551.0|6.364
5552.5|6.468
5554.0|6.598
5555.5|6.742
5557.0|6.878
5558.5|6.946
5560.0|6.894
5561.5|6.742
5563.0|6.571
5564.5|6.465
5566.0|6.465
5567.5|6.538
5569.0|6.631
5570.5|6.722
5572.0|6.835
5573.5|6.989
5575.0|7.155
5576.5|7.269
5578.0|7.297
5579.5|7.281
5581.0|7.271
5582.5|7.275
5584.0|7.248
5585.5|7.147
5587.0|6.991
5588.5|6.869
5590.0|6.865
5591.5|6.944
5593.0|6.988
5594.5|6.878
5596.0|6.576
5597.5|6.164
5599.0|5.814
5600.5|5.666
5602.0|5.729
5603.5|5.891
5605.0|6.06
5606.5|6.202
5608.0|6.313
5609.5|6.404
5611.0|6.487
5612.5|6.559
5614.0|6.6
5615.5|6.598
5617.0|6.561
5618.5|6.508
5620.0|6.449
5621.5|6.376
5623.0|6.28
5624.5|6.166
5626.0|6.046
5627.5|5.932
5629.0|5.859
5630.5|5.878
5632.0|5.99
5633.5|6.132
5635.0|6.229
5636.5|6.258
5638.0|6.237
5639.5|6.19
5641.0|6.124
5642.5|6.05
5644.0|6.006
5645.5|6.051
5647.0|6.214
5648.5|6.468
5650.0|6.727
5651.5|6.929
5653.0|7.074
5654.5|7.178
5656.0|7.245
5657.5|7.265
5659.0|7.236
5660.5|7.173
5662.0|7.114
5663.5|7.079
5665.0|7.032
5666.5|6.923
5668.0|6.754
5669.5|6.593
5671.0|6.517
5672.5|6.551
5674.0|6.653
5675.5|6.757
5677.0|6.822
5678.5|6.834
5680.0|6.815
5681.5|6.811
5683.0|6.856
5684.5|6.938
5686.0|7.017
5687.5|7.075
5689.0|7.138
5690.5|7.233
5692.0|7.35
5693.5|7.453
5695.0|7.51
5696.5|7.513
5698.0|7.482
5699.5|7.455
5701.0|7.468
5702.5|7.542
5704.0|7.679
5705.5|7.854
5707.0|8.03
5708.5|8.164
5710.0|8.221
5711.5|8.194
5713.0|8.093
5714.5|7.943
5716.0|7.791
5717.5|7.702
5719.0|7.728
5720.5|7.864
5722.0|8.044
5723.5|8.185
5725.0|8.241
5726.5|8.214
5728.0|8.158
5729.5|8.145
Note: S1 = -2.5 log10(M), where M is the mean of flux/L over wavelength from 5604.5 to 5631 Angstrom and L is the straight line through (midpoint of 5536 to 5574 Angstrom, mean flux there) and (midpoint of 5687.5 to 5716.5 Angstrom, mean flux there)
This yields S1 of 0.12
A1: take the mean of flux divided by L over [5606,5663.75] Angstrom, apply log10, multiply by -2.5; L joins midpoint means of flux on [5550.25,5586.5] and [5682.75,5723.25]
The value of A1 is 0.12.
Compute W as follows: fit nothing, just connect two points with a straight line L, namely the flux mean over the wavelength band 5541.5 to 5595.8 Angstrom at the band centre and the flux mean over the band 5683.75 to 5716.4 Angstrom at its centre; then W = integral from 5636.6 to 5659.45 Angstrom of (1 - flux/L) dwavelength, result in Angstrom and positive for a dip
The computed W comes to 2.2 Angstrom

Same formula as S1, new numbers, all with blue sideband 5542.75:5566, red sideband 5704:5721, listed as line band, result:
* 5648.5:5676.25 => 0.09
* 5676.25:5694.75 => 0.10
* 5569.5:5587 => -0.06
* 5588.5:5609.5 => 0.10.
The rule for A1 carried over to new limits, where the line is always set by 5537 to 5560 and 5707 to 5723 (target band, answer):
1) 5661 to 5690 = 0.113 mag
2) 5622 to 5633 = 0.189 mag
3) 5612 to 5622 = 0.089 mag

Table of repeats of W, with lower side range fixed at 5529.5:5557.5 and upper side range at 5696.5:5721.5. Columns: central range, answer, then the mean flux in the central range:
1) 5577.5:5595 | -0.99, 7.09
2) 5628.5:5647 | 2.79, 6.09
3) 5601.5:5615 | 1.26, 6.27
